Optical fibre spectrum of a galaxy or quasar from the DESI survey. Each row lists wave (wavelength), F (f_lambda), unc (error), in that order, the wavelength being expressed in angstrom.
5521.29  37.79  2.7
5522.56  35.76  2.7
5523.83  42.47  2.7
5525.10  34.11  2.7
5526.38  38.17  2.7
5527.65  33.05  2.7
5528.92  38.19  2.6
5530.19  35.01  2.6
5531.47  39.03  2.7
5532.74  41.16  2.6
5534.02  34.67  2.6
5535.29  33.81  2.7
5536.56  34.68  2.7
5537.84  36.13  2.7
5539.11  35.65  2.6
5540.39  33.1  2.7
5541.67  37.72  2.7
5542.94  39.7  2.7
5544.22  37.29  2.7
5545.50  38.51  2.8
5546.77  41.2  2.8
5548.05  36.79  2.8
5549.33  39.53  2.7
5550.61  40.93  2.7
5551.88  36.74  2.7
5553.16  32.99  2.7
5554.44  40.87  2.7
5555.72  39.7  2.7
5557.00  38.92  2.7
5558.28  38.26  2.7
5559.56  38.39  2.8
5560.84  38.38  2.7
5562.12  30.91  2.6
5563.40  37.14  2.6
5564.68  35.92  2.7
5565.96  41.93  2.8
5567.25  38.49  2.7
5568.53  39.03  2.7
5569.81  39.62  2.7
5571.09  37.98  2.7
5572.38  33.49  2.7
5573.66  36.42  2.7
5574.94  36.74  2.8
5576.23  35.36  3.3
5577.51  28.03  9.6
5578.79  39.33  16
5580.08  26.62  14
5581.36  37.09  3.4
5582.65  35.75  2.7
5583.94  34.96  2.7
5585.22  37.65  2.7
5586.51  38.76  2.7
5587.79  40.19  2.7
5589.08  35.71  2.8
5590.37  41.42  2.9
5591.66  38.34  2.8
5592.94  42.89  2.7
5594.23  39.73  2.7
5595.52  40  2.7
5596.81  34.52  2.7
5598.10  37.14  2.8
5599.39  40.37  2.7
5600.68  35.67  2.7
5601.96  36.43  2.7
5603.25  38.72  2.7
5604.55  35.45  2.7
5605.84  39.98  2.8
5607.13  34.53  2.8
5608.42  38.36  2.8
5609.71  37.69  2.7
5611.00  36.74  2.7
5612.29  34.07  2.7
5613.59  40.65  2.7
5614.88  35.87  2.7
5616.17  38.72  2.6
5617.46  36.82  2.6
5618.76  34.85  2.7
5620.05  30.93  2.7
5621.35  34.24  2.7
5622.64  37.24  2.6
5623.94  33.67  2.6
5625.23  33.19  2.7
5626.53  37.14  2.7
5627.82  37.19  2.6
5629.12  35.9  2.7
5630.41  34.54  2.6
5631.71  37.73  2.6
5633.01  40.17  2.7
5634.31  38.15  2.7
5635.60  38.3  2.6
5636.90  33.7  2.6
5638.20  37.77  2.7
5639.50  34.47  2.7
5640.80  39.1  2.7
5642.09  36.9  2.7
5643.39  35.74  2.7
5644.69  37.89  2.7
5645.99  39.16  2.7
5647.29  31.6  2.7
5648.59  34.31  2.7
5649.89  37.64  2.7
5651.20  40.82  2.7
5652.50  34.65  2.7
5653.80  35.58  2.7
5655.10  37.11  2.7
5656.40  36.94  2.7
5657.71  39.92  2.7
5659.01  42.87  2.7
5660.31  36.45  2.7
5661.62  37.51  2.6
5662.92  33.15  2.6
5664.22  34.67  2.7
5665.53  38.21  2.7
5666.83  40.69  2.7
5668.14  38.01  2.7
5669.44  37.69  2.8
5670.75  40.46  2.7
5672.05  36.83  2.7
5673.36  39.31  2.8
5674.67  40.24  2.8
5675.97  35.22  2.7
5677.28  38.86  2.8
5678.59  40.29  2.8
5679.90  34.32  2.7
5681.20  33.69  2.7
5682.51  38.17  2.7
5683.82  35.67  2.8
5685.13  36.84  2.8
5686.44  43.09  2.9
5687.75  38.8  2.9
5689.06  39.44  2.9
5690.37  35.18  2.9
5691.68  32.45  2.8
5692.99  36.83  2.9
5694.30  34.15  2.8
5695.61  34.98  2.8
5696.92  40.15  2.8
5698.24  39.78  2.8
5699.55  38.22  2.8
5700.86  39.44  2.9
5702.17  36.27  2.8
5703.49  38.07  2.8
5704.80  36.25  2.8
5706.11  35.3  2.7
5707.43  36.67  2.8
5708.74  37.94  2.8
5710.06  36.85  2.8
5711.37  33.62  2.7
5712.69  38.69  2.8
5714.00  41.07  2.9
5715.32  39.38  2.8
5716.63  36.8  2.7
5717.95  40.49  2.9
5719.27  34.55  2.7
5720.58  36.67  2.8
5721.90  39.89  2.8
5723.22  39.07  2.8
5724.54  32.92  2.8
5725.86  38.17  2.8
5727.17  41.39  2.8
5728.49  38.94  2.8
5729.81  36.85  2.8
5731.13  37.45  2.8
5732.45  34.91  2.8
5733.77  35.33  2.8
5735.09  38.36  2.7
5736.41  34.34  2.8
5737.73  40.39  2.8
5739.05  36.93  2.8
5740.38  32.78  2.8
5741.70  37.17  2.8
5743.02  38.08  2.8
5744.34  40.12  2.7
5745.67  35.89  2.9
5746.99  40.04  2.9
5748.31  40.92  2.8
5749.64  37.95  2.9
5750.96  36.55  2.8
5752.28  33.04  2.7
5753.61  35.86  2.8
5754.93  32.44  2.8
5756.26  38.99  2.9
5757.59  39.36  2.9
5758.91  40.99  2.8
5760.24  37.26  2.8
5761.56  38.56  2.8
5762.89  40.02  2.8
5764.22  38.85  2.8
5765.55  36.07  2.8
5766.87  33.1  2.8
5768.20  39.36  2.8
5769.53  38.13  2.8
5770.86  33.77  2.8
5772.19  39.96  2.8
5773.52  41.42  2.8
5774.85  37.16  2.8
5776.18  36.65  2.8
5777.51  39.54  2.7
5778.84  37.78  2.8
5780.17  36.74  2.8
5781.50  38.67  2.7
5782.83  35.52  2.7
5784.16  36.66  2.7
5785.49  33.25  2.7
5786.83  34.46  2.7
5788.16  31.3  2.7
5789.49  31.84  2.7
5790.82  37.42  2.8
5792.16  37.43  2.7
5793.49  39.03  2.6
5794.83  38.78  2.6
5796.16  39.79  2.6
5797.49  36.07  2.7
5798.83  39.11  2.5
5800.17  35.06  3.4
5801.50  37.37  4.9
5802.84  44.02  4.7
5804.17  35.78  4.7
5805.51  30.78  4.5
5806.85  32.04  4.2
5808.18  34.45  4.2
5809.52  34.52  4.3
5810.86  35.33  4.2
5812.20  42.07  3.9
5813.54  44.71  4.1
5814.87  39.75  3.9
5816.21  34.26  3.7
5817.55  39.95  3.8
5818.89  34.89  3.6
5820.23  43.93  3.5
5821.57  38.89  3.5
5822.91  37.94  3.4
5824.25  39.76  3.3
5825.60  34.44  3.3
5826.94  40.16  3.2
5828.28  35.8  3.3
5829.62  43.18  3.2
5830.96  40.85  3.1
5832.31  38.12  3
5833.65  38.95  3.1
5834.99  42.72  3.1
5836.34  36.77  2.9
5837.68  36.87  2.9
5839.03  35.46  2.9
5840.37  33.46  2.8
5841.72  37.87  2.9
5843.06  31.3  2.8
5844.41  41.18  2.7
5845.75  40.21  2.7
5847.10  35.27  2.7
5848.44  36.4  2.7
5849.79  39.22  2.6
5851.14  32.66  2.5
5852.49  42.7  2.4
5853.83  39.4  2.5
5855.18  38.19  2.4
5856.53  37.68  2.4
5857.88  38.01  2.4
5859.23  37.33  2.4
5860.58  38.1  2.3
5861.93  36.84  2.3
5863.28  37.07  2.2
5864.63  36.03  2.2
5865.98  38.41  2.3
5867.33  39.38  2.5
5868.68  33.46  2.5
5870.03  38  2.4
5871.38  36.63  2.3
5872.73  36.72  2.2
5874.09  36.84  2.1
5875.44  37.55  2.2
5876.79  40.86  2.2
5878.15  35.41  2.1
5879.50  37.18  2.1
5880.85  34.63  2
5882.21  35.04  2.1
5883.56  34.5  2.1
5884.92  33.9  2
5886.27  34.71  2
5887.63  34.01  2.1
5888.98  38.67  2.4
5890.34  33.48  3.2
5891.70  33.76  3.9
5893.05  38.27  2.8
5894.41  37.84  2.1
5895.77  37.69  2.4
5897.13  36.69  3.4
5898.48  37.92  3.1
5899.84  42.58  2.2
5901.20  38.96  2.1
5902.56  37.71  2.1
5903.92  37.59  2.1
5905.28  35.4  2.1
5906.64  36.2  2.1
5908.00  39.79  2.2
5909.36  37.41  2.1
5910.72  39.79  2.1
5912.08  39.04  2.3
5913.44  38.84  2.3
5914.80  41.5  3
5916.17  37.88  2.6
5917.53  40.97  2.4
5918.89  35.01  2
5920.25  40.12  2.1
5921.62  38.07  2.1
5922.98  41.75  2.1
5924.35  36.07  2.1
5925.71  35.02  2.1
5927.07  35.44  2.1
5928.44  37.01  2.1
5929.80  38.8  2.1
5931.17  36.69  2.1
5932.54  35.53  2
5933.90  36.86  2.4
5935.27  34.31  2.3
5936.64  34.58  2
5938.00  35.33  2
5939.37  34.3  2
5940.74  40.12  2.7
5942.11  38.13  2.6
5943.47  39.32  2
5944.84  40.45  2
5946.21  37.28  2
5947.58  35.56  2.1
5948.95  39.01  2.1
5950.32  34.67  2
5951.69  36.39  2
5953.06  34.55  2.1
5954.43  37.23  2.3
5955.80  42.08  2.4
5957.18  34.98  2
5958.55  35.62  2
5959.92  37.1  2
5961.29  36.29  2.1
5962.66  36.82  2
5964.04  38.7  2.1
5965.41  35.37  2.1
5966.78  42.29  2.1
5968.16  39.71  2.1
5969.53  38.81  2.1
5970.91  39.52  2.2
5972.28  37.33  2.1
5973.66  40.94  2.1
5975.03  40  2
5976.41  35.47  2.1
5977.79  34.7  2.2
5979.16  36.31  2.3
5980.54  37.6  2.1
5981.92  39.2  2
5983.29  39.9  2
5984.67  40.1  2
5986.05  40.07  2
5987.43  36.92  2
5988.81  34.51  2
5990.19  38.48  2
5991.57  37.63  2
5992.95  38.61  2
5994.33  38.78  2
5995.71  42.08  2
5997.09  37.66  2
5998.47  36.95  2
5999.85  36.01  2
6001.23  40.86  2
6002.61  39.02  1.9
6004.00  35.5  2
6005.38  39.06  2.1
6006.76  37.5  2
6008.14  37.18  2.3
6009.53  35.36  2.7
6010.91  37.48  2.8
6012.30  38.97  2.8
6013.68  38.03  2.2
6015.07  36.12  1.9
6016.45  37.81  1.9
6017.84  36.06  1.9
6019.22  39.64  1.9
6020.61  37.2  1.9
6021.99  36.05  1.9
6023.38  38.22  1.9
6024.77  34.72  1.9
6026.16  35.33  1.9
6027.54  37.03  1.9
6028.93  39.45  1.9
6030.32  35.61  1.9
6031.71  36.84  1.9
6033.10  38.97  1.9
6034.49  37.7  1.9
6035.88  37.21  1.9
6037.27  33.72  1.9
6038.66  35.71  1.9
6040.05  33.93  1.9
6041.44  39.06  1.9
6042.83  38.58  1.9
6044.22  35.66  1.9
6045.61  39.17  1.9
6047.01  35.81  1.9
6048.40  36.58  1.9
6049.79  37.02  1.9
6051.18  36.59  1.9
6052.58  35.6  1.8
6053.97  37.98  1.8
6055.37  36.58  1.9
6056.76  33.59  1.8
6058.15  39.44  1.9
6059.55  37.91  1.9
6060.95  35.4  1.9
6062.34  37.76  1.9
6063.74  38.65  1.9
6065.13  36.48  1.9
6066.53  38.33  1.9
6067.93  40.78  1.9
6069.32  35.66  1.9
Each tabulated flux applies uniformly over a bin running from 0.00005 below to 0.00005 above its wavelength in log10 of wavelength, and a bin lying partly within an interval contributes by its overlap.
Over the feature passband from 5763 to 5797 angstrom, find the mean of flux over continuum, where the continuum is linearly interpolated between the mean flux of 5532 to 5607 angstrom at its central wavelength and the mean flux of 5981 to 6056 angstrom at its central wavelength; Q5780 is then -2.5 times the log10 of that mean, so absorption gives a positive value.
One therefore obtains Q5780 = 0.01 mag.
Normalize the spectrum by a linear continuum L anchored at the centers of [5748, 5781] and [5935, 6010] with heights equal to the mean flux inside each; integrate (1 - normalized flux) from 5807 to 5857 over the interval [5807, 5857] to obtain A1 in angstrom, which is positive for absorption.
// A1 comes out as -0.5 angstrom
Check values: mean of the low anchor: 37.6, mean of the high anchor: 37.7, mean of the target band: 38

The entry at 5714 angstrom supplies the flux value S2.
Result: 41.07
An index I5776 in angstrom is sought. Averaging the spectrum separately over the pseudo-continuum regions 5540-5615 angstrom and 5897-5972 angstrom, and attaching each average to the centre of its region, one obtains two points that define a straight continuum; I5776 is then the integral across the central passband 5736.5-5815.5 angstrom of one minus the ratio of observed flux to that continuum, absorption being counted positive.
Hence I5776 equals 0.7 angstrom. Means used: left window 37.4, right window 37.7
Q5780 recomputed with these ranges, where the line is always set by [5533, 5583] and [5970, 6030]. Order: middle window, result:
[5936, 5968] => 0.012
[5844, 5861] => -0.020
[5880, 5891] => 0.079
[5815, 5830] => -0.029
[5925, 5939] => 0.050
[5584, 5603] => -0.044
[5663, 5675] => -0.032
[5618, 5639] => 0.032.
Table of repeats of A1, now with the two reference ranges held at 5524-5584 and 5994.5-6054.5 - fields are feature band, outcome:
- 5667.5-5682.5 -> -0.3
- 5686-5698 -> -0.1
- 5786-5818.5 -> 0.2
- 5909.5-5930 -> -0.6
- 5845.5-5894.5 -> 0.4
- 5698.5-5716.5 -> -0.3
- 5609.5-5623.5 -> 0.3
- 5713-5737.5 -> -0.5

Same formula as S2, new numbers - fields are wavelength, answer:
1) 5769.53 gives 38.13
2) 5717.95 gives 40.49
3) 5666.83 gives 40.69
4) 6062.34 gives 37.76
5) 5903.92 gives 37.59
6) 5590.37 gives 41.42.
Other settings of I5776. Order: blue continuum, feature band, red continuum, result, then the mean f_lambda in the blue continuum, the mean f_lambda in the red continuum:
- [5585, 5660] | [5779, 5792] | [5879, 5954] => 0.65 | 37.2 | 37.1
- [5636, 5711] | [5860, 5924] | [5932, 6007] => 0.27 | 37.2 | 37.7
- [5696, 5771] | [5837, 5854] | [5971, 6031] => 0.26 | 37.5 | 37.7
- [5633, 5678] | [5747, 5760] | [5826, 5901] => -0.04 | 37.4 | 37.3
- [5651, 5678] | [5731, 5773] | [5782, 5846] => 0.29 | 37.8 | 37.4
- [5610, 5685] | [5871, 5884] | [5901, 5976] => 0.33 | 36.9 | 37.7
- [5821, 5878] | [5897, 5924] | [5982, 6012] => -0.55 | 37.7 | 38.1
